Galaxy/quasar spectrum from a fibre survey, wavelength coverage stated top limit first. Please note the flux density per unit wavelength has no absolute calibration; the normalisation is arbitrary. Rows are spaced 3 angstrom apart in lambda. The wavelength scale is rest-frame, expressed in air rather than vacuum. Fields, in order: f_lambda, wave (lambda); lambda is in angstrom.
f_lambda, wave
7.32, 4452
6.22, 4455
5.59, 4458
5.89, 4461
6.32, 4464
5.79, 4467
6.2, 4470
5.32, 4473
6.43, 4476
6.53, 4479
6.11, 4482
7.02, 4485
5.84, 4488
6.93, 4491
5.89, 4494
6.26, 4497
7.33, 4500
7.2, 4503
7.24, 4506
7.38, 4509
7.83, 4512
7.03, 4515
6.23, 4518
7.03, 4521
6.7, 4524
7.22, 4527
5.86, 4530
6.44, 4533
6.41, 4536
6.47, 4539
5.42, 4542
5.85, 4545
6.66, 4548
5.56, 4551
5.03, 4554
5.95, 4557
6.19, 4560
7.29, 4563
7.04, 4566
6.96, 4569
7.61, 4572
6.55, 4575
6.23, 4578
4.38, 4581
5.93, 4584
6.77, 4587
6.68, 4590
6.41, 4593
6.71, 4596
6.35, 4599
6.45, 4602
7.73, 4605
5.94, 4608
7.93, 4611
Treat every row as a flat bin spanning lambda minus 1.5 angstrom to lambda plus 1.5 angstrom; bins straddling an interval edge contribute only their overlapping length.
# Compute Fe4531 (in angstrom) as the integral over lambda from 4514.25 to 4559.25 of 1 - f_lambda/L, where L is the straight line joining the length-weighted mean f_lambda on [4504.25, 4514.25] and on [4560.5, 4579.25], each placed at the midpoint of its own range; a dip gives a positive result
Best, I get 6.0 angstrom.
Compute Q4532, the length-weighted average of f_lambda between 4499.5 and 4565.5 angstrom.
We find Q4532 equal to 6.56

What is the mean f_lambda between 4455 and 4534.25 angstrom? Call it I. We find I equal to 6.52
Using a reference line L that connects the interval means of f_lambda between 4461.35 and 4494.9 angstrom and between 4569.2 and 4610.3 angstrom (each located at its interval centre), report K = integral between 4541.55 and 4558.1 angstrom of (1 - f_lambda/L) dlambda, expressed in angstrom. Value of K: 1.6 angstrom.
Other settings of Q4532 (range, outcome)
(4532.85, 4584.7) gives 6.22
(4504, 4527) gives 7.08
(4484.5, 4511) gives 6.8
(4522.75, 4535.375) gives 6.54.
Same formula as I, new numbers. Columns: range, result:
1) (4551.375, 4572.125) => 6.46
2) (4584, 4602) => 6.52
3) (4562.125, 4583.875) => 6.52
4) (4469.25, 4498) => 6.25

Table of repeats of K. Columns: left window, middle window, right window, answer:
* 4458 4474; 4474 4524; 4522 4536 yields -4.1 angstrom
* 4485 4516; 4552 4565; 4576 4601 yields 0.6 angstrom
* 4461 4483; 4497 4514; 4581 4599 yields -3.1 angstrom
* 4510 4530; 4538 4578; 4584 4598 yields 2.3 angstrom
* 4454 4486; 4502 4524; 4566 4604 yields -3.0 angstrom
